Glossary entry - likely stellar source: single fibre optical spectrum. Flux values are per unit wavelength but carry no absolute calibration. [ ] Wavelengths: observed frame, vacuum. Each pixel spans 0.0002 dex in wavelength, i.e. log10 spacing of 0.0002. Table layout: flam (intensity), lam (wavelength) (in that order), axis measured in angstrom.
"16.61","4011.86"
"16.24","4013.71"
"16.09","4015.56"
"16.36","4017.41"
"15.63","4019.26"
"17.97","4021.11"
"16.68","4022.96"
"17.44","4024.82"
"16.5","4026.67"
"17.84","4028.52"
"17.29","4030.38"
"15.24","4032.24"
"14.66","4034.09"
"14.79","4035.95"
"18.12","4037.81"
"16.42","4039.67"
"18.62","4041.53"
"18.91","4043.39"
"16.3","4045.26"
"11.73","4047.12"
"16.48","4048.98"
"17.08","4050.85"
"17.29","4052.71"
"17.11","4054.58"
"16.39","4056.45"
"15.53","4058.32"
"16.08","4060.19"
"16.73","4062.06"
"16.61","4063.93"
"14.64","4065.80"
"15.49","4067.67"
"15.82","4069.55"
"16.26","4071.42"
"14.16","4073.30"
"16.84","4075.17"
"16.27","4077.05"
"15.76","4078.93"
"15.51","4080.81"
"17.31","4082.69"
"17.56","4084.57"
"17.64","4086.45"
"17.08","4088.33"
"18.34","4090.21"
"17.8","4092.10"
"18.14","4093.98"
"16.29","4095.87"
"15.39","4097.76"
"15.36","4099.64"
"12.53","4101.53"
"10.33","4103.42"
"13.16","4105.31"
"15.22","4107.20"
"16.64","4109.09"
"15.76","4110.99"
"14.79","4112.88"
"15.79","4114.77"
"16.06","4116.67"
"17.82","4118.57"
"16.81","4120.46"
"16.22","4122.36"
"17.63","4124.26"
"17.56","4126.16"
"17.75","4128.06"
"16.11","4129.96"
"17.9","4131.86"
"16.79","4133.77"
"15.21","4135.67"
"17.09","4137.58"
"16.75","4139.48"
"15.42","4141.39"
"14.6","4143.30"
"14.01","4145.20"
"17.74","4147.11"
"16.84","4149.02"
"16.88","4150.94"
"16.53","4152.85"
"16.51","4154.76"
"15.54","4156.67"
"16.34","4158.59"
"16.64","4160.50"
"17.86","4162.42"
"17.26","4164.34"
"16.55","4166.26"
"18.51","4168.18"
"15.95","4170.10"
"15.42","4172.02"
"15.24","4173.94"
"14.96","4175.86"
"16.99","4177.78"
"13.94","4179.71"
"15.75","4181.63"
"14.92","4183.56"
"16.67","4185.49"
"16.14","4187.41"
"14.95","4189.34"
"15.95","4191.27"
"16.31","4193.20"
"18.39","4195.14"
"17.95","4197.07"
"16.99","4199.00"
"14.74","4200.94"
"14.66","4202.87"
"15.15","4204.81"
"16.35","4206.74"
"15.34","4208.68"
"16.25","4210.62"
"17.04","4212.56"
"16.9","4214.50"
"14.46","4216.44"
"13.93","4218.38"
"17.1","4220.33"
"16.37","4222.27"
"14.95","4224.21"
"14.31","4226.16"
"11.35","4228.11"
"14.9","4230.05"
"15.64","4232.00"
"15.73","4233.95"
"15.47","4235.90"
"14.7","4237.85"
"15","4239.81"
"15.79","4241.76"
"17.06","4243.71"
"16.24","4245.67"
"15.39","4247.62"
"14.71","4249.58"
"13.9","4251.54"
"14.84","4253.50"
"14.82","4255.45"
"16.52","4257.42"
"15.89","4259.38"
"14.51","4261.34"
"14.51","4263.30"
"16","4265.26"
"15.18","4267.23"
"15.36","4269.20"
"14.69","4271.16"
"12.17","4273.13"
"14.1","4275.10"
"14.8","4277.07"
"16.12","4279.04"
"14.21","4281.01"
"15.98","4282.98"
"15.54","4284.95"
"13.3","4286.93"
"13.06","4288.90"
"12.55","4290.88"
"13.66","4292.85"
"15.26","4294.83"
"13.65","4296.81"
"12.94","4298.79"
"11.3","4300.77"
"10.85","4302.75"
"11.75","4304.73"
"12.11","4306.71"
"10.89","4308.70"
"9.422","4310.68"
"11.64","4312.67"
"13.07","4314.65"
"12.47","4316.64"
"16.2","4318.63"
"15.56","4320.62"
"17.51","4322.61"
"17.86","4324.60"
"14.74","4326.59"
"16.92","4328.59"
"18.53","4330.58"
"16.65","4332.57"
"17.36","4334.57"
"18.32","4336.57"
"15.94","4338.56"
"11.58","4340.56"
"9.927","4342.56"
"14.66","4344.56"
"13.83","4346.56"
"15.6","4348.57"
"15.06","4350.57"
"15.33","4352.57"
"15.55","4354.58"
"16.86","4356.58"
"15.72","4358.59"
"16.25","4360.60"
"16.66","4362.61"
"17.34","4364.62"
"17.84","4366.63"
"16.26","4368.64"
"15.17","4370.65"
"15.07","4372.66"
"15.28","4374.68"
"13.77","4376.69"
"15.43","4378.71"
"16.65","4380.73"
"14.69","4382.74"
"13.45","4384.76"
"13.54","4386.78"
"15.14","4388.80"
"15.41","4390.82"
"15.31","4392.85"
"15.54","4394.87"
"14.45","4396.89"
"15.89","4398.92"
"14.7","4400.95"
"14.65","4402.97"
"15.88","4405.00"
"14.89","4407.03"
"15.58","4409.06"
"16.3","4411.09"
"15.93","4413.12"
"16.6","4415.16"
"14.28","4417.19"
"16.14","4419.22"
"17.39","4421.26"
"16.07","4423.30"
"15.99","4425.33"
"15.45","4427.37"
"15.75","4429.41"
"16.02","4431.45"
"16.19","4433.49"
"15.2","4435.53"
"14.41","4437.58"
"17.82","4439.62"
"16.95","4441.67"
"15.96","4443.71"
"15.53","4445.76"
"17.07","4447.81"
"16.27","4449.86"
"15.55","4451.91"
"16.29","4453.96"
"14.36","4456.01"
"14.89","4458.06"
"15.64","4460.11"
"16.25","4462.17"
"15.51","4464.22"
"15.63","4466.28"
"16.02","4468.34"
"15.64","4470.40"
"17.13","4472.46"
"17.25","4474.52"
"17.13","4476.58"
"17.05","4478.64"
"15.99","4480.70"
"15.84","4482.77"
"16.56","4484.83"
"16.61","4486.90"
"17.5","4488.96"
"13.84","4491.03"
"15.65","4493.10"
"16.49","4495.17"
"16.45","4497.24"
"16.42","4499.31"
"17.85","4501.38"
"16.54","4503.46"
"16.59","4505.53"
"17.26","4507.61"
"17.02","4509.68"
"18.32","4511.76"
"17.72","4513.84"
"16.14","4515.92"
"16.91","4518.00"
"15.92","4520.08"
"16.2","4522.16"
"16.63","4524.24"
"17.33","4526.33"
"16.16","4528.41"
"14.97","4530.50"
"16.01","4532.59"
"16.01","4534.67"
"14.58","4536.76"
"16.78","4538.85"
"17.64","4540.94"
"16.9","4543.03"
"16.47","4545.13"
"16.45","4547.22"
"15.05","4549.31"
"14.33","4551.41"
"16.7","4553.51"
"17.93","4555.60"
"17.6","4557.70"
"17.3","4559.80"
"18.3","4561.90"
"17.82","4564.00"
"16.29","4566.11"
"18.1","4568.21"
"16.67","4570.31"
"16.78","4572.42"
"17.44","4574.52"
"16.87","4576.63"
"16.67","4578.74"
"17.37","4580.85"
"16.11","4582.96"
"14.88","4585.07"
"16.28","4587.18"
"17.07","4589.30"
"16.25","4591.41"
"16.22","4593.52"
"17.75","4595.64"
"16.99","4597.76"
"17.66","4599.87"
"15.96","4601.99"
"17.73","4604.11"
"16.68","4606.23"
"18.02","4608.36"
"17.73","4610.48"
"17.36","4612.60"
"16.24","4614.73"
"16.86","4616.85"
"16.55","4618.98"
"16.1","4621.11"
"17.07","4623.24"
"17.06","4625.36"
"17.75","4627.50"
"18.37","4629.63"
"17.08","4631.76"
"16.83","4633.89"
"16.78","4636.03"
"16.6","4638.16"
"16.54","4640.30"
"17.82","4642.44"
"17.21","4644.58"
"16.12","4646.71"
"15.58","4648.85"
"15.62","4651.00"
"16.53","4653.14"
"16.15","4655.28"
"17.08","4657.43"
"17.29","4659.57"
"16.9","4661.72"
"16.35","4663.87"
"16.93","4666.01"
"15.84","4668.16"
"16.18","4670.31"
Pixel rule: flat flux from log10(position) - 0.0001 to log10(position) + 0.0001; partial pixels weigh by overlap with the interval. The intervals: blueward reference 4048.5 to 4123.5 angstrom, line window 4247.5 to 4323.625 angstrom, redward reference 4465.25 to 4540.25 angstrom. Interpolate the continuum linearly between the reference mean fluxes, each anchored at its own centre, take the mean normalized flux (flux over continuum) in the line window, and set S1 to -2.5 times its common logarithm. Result 0.16 mag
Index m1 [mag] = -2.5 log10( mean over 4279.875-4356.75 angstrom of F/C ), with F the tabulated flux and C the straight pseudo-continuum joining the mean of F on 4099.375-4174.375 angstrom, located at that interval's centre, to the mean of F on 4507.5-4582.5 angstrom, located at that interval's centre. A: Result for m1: 0.15 mag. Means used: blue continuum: 16.1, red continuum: 16.7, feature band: 14.3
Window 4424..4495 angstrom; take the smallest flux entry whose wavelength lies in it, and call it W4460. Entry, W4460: 13.84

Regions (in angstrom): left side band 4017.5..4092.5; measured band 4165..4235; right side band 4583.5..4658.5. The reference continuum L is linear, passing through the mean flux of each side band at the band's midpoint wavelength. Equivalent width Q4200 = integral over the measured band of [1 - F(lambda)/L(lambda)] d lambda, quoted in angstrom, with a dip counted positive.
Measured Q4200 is 3.5 angstrom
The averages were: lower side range 16.5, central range 15.7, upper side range 16.8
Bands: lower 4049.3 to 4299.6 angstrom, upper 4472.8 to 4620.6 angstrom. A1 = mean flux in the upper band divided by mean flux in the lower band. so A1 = 1.1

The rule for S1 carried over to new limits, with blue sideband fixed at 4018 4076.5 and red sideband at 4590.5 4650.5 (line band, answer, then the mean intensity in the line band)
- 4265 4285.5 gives 0.12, 14.9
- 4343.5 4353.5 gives 0.12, 14.9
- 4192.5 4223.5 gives 0.03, 16.1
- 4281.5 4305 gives 0.23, 13.4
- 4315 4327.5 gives 0.07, 15.6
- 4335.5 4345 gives 0.18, 14.1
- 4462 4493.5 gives 0.04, 16.2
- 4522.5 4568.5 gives 0.02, 16.6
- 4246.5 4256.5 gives 0.12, 14.8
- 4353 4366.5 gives 0.02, 16.4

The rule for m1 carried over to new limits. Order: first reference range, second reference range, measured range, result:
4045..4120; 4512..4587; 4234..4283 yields 0.07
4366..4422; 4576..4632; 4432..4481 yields -0.02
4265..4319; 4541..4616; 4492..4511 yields -0.05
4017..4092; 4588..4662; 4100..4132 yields 0.05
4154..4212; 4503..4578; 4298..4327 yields 0.23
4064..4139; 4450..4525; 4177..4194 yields 0.03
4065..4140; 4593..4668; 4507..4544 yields 0.01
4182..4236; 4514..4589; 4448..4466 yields 0.04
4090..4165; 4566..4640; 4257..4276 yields 0.11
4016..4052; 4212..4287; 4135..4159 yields -0.02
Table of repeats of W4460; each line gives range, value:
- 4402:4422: 14.28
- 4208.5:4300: 11.35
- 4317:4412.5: 9.927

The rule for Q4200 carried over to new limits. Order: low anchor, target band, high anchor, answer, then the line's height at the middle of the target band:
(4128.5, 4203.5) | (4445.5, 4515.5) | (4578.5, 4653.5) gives 1.2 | 16.6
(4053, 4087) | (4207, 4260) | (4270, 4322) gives -4.5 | 14.2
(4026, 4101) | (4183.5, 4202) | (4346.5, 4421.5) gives -0.4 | 16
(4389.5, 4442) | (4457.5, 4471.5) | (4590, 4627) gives 0.3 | 16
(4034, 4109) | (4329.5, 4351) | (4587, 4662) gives 1.6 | 16.5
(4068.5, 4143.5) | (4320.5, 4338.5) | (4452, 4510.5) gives -0.9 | 16.2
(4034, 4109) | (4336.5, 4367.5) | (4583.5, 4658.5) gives 2.1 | 16.4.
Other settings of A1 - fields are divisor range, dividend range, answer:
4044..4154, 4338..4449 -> 0.96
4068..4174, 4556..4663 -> 1.04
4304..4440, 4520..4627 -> 1.10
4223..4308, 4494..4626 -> 1.16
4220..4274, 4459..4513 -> 1.09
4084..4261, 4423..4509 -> 1.01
